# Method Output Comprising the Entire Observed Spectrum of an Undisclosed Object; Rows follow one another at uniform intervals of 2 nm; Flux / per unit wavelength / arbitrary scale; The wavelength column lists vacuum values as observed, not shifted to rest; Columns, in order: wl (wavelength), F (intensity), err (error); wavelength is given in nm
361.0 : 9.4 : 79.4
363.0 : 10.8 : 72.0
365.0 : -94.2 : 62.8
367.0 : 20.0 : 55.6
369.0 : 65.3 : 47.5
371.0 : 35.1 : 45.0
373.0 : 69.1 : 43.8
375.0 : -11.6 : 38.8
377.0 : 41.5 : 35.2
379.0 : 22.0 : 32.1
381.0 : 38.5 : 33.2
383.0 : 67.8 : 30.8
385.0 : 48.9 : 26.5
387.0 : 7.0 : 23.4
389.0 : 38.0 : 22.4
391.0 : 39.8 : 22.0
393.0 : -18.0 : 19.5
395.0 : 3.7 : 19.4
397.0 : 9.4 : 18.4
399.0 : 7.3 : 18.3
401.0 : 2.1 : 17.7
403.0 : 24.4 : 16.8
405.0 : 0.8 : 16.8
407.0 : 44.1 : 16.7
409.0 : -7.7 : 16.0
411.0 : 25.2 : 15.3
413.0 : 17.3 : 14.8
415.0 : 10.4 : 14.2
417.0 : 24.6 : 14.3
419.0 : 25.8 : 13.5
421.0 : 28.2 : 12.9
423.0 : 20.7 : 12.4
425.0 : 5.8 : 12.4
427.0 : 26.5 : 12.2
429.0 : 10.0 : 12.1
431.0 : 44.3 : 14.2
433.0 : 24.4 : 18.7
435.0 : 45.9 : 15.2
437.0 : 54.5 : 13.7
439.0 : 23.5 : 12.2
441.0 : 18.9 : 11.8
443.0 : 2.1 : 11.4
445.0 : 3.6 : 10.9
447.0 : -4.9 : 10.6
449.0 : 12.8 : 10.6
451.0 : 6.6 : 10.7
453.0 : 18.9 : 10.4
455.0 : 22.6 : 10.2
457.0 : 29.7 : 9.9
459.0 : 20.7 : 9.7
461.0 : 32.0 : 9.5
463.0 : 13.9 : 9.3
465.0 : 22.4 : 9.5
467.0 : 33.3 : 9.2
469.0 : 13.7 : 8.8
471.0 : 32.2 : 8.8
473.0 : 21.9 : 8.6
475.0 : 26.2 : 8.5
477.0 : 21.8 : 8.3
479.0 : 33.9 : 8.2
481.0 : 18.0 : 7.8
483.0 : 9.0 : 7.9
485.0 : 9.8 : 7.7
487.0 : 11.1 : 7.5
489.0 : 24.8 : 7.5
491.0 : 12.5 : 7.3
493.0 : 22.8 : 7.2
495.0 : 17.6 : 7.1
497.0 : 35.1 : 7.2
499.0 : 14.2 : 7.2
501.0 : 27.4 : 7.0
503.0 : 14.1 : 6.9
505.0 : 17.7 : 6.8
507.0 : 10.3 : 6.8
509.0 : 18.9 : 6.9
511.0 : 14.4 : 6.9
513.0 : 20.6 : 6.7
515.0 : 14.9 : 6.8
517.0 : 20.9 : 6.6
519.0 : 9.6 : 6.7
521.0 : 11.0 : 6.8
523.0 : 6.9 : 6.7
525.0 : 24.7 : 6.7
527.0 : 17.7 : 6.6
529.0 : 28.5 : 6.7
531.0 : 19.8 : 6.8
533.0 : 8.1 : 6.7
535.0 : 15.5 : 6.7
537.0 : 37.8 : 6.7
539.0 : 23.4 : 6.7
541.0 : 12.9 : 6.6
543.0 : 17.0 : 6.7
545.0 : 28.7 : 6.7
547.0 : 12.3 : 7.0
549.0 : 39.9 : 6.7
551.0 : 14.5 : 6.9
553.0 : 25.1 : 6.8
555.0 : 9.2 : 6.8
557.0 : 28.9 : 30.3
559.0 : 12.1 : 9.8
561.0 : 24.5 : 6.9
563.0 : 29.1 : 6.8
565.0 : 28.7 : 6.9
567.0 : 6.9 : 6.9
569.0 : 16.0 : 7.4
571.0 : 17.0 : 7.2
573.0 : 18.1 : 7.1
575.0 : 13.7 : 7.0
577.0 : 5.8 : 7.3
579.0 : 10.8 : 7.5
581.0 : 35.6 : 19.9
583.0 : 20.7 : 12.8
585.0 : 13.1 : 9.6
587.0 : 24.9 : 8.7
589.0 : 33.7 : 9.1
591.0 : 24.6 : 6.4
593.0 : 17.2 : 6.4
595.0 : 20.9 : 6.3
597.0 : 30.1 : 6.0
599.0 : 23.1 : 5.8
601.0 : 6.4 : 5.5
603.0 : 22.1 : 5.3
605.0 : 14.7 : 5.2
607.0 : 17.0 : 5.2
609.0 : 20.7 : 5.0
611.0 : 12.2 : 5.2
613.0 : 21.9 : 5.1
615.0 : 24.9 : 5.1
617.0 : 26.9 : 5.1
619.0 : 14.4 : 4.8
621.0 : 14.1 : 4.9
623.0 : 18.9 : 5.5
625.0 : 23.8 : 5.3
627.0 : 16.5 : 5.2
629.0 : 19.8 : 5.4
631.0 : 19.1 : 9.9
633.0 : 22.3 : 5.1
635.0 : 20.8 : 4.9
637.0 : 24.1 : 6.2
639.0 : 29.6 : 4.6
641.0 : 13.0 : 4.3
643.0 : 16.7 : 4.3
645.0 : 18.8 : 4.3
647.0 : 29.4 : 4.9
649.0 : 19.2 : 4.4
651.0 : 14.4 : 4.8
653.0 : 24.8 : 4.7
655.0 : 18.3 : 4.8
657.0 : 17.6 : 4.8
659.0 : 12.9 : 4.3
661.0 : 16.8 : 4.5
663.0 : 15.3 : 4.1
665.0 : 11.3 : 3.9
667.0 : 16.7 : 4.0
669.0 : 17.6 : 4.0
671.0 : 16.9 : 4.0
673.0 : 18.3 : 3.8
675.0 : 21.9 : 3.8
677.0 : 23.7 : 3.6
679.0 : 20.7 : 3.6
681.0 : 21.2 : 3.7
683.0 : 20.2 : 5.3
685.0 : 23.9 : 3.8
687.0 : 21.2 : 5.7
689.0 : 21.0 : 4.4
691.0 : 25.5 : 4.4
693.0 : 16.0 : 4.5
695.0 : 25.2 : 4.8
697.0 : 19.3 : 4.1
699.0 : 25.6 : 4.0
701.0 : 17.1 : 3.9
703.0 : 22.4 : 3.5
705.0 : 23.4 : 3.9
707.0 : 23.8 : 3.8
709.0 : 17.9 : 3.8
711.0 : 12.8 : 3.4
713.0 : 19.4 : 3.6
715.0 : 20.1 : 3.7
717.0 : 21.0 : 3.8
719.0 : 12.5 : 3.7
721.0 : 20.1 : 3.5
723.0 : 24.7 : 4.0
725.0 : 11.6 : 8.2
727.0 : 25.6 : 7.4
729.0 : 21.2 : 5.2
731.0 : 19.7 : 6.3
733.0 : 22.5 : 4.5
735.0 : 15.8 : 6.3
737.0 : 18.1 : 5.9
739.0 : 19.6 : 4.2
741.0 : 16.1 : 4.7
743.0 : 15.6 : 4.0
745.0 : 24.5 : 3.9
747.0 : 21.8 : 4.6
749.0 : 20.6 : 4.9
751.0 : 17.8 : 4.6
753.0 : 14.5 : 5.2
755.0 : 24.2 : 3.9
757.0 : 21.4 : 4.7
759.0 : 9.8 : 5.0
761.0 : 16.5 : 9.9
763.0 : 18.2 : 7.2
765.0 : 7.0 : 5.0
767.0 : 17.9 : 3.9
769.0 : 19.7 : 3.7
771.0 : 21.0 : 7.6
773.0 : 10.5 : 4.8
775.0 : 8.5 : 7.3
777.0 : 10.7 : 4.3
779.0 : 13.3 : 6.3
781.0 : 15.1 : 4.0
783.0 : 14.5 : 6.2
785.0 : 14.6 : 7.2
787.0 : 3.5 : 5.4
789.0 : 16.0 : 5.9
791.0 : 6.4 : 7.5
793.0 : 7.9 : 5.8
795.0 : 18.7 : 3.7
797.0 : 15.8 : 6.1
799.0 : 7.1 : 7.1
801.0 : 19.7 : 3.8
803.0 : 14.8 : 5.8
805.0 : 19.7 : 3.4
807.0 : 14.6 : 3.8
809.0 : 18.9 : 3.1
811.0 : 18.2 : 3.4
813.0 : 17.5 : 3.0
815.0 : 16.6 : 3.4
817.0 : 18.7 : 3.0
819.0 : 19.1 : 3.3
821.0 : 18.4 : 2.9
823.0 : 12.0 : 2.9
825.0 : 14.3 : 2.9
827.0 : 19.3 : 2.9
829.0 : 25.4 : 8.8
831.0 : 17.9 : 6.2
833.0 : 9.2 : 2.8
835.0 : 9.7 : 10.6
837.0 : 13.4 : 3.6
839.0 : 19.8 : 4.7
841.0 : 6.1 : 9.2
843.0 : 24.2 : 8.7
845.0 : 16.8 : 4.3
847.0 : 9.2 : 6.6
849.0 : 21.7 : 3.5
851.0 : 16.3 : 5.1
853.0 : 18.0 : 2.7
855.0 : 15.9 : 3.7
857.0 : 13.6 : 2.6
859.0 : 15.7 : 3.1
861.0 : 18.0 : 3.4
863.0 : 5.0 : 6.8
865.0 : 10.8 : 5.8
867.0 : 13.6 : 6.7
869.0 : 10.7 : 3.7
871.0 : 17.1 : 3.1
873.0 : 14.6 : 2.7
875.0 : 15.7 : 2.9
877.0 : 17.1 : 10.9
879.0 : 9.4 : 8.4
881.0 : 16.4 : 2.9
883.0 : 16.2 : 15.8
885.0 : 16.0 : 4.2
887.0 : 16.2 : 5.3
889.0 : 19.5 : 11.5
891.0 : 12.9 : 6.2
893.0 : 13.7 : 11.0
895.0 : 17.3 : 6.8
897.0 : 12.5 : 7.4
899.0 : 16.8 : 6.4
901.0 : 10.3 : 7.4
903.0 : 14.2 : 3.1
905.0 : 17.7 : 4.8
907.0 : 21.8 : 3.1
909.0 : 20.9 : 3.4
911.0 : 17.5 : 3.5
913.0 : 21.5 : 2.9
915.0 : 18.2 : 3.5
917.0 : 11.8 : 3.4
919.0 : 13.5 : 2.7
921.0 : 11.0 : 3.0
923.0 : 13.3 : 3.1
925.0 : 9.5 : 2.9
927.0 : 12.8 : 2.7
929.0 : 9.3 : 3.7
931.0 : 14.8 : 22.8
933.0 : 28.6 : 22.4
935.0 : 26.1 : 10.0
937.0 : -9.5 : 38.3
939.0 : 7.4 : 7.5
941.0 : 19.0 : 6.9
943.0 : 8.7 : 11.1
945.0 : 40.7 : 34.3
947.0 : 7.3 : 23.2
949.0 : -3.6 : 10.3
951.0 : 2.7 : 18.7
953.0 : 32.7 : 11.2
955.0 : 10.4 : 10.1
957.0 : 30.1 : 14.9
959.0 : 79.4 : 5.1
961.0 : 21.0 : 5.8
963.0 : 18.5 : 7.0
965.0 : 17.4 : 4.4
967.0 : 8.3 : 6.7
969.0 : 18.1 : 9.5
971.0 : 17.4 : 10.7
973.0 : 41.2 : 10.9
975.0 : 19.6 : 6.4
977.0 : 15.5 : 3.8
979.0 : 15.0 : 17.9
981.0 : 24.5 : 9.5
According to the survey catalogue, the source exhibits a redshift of 1.57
